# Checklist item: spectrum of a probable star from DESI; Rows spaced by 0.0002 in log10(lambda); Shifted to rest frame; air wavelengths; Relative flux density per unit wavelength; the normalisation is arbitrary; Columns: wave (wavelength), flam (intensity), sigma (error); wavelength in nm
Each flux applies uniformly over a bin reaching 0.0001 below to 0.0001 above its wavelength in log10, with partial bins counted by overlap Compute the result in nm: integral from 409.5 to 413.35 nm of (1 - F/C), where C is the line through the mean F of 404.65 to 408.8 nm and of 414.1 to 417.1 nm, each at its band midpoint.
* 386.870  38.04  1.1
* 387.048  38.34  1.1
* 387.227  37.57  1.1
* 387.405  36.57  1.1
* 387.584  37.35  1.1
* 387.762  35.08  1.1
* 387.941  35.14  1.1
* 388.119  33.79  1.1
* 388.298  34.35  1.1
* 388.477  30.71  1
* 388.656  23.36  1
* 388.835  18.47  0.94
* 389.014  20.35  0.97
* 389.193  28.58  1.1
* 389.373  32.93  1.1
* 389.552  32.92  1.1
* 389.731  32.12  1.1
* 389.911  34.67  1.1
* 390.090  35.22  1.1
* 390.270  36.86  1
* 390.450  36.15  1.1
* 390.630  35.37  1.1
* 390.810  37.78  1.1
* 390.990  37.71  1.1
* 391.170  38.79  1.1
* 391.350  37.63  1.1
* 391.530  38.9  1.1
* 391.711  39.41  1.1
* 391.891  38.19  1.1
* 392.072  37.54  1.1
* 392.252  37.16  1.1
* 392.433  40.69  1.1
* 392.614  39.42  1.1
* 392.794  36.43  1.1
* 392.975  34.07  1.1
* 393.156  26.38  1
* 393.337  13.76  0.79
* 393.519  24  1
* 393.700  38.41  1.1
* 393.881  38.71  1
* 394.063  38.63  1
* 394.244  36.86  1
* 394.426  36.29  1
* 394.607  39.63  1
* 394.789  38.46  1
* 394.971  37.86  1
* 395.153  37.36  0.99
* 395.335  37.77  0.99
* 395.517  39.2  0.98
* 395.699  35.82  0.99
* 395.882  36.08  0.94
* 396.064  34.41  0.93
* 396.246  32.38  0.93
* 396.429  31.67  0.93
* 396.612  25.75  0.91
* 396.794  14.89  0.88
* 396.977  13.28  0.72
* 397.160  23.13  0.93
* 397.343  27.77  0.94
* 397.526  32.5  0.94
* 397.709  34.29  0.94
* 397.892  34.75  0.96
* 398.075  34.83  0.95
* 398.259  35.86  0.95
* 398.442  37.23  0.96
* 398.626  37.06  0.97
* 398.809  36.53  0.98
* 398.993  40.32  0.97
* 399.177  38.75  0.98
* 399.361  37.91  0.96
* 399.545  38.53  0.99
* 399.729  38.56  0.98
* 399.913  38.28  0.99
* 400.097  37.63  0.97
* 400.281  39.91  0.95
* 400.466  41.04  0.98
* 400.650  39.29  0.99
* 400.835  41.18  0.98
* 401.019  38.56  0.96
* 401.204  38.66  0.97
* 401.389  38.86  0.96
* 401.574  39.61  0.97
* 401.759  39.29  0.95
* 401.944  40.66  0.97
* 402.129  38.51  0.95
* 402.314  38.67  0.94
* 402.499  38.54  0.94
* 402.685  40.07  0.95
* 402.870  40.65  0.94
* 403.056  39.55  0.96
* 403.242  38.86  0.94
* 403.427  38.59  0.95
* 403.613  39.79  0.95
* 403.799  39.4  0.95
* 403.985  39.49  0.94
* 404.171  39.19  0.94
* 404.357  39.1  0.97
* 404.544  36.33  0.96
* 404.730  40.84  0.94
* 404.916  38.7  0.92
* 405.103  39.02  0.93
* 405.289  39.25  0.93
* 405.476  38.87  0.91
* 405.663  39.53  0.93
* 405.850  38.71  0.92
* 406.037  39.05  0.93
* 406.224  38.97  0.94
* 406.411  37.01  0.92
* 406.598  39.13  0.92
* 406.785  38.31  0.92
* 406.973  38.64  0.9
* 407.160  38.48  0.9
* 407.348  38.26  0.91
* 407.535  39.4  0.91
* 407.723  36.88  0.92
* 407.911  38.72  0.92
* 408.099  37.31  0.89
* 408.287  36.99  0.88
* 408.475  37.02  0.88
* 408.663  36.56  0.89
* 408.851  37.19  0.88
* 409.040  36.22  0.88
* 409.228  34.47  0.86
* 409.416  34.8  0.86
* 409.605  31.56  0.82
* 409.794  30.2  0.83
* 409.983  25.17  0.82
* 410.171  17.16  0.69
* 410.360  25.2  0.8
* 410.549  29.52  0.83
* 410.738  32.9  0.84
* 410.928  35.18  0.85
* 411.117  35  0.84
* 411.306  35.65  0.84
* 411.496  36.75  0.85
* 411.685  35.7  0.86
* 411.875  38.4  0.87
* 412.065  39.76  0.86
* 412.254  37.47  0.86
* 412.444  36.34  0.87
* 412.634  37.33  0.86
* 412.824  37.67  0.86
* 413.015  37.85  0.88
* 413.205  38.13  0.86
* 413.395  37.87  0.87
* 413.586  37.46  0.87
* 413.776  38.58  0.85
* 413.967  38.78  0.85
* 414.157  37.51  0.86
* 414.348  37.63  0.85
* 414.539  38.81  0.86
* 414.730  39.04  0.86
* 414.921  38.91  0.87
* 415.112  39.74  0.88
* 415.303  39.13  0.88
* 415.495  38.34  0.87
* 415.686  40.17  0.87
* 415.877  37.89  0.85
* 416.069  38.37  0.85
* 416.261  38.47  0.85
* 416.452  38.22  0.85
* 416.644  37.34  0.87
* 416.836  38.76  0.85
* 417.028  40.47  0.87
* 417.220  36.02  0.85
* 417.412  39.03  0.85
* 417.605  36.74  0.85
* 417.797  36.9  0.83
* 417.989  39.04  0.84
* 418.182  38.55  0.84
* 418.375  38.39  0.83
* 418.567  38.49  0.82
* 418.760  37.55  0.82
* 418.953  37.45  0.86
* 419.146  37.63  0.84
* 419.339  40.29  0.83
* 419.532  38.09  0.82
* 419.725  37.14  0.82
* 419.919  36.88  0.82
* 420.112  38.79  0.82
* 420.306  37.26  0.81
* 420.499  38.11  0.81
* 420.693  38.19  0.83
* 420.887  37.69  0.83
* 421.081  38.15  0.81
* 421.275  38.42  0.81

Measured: 0.48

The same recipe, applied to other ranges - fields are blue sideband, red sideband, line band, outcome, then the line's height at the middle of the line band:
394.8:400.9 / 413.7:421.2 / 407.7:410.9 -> 0.346 nm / 36.8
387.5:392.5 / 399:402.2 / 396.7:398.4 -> 0.432 nm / 37.7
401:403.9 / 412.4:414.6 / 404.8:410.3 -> 0.347 nm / 38.6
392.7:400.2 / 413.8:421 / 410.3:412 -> 0.130 nm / 36.9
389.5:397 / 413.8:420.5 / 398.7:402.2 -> -0.328 nm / 35.7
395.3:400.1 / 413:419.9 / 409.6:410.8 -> 0.319 nm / 36.7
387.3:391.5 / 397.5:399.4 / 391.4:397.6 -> 0.291 nm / 35.1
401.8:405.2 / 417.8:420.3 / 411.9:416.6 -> 0.018 nm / 38.5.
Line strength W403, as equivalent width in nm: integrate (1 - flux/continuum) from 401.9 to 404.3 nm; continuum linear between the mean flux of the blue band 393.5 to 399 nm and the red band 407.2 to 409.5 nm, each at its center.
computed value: -0.26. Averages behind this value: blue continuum 33.6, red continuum 37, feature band 39.4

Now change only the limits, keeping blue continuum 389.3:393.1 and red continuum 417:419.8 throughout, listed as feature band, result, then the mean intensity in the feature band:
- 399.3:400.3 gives -0.04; 38.4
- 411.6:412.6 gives 0.01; 37.5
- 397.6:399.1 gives 0.03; 36.3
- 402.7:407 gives -0.19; 39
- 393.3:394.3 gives 0.11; 32.5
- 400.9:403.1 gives -0.13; 39.3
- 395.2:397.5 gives 0.45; 29.6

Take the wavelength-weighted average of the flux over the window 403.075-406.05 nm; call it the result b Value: 39.1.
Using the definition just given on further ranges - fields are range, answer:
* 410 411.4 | 29.8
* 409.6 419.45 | 36.6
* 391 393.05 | 38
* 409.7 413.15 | 33.6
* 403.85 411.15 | 36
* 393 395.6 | 34.5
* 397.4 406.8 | 38.5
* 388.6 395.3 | 34.3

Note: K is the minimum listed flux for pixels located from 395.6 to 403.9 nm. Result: 13.28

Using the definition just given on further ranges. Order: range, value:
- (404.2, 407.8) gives 36.33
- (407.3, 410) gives 25.17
